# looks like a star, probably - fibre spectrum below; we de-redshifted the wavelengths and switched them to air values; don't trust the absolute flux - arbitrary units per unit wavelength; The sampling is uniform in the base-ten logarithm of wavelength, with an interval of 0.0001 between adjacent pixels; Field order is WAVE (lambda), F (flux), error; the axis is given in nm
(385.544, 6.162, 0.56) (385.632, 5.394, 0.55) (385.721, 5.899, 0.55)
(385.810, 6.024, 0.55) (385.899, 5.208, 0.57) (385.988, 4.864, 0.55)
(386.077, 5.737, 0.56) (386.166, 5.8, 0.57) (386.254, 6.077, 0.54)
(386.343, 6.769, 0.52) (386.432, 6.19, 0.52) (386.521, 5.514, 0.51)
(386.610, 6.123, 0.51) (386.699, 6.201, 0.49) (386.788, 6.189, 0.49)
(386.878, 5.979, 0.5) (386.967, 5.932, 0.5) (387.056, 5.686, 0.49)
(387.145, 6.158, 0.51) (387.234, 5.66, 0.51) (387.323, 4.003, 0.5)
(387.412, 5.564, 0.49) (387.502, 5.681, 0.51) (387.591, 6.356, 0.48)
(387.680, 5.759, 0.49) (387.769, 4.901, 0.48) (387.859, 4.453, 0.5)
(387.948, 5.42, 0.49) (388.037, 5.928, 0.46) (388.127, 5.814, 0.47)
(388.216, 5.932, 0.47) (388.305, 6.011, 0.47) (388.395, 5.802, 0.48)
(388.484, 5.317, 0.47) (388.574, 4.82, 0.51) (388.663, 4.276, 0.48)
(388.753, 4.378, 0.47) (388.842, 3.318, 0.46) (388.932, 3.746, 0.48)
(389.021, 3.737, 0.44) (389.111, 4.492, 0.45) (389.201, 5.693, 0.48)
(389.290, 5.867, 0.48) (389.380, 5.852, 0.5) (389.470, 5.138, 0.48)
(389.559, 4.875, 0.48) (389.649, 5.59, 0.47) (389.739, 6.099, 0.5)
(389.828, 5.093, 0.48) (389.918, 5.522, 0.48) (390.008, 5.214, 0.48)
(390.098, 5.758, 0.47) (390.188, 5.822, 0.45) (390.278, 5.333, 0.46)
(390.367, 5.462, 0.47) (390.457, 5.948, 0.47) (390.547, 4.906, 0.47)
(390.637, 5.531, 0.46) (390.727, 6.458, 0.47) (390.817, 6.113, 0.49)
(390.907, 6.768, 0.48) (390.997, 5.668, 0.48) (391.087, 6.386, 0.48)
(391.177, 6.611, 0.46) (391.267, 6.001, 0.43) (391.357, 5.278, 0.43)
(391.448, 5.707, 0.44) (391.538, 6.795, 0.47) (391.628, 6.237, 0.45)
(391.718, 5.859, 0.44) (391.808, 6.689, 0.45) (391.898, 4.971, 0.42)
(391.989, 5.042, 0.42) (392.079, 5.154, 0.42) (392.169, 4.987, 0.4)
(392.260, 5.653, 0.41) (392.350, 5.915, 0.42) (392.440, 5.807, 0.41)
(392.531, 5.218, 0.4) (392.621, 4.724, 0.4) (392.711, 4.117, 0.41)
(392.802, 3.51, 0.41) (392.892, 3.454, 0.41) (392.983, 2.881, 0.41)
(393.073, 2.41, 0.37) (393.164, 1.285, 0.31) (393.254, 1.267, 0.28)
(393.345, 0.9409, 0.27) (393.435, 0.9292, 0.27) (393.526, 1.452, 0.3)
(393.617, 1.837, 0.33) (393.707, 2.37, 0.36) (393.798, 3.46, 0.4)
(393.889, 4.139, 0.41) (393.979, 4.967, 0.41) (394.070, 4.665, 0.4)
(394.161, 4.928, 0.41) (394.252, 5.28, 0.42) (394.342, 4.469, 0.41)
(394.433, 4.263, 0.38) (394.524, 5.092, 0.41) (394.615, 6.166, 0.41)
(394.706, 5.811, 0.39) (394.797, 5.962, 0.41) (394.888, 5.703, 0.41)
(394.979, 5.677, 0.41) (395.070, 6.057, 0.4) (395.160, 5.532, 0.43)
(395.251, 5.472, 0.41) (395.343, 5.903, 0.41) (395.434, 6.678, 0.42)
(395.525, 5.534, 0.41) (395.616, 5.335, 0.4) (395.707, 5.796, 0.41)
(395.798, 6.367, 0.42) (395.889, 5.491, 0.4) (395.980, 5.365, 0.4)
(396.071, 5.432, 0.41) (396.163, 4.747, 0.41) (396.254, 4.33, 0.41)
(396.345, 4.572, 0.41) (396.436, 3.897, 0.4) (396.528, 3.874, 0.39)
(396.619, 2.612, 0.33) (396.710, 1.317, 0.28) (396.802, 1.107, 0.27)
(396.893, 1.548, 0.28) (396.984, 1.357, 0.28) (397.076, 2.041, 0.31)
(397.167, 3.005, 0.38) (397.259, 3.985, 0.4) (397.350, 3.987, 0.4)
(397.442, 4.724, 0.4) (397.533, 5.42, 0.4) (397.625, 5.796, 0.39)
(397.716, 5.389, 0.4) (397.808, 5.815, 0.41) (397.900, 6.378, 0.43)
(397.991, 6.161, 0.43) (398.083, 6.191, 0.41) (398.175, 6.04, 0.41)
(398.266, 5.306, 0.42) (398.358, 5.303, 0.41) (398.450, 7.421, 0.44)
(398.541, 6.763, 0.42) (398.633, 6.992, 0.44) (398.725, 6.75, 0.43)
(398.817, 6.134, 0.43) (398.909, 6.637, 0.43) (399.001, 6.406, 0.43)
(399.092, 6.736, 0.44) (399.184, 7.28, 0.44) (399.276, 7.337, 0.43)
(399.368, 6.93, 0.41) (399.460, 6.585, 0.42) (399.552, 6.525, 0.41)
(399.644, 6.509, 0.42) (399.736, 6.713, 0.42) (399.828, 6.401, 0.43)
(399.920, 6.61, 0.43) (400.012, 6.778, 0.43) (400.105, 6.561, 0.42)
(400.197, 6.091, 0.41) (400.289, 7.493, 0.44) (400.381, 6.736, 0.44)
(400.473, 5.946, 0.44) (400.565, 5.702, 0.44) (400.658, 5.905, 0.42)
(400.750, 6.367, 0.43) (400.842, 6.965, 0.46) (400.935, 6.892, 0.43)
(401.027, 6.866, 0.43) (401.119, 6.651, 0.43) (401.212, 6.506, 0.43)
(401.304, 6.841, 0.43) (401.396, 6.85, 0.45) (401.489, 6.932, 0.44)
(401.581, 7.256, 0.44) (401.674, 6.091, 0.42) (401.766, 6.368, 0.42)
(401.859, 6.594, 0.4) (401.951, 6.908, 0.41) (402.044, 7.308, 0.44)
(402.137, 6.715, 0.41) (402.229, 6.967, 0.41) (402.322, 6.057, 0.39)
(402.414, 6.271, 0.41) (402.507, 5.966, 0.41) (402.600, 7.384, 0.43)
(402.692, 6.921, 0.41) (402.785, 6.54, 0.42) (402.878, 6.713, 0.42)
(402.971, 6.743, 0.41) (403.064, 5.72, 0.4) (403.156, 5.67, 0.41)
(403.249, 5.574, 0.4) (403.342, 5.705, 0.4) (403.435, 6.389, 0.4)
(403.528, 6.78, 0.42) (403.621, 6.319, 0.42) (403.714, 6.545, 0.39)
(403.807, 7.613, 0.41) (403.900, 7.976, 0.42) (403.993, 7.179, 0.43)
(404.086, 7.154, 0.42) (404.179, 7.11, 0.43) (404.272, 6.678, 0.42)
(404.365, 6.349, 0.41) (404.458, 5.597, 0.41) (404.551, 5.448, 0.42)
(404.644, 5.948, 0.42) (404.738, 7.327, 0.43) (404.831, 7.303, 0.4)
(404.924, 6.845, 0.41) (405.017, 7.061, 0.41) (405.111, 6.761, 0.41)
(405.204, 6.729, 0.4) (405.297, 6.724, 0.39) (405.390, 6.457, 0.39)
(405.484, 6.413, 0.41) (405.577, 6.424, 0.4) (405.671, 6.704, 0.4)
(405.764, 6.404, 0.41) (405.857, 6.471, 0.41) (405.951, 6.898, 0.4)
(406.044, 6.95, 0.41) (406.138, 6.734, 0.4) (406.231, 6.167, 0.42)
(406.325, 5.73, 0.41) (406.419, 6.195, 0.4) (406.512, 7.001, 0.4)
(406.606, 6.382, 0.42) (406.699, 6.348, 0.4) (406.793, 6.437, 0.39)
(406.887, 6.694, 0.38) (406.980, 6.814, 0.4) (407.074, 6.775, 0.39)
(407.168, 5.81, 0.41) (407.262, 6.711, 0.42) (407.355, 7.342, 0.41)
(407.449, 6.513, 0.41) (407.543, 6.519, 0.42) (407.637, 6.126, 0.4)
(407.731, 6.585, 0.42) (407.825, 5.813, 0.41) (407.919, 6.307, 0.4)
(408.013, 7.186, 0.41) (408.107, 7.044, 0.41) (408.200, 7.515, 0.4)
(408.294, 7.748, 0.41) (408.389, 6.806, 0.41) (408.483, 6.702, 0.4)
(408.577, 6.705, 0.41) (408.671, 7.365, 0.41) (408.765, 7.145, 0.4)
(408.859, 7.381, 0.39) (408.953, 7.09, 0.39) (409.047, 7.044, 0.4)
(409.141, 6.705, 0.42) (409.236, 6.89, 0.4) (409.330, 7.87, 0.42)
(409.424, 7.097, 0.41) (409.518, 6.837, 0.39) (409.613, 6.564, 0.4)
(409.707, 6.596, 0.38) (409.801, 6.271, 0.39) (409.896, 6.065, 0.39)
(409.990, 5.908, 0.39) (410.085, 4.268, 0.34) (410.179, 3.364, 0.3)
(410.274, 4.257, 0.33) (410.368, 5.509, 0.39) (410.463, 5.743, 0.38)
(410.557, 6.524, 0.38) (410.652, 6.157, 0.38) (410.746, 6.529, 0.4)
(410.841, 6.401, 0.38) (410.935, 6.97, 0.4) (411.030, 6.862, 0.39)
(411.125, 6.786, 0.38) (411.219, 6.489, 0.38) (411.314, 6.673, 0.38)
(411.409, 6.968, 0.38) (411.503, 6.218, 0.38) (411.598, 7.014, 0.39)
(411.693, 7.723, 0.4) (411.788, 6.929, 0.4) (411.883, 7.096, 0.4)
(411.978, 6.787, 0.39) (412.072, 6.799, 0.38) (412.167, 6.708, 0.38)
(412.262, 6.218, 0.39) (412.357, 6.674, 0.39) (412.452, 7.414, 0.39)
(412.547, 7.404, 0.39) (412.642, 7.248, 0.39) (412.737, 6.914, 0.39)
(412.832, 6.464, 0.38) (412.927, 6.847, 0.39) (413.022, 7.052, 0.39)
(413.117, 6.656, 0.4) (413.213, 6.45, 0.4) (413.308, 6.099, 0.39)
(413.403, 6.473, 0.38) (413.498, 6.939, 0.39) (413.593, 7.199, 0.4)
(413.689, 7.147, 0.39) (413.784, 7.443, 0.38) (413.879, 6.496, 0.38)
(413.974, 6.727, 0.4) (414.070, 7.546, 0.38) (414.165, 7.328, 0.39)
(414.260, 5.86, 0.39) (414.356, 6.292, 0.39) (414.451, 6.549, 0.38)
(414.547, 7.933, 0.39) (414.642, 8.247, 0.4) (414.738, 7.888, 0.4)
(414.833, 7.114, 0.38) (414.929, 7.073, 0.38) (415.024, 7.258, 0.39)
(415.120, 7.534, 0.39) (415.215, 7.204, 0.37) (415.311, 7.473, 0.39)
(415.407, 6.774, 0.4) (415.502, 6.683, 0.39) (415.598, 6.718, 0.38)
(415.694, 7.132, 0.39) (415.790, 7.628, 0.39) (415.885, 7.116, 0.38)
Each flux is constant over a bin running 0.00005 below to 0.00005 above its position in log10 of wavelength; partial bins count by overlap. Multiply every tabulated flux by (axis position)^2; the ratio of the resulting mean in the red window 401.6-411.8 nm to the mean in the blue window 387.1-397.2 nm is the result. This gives 1.47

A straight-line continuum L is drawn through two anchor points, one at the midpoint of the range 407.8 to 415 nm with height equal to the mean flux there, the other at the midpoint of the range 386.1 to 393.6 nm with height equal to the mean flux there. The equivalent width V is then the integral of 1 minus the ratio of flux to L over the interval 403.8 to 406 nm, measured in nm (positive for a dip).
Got -0.16 nm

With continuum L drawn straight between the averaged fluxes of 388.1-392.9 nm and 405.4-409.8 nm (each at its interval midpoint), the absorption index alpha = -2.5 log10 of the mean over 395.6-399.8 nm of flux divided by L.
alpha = 0.143 mag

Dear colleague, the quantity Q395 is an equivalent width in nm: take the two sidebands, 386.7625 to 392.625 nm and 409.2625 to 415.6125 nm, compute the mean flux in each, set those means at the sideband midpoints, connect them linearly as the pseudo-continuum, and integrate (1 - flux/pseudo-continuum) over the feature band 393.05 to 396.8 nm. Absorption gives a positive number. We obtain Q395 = 0.963 nm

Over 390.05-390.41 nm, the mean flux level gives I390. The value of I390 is 5.6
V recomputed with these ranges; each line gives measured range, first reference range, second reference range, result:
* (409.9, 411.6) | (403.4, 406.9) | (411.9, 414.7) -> 0.20 nm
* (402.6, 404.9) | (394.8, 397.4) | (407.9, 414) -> -0.41 nm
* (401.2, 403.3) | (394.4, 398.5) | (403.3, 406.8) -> -0.18 nm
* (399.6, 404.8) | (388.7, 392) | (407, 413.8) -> -0.33 nm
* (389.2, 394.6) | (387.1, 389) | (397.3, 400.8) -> 0.70 nm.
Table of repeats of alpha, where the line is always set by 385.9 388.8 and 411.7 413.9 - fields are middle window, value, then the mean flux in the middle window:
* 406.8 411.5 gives 0.03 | 6.53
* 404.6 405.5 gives -0.05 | 6.77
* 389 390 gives 0.08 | 5.3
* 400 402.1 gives -0.06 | 6.63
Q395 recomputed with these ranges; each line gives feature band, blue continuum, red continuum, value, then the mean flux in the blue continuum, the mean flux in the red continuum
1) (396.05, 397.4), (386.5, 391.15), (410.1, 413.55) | 0.62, 5.47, 6.52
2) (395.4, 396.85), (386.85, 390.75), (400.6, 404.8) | 0.36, 5.34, 6.59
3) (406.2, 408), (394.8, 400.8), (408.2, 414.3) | -0.04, 5.51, 6.67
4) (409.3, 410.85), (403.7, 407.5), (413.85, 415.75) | 0.20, 6.65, 7.1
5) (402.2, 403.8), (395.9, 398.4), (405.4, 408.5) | -0.20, 4.3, 6.61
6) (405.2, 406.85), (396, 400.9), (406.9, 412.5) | -0.07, 5.47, 6.59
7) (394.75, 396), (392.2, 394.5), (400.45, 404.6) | -0.45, 3.62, 6.56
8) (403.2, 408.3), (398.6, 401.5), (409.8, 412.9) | -0.07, 6.64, 6.41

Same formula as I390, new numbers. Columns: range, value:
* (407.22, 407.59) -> 6.78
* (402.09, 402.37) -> 6.59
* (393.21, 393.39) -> 1.1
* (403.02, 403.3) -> 5.67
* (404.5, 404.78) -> 6.2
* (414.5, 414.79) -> 8.02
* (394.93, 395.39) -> 5.73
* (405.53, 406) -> 6.59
